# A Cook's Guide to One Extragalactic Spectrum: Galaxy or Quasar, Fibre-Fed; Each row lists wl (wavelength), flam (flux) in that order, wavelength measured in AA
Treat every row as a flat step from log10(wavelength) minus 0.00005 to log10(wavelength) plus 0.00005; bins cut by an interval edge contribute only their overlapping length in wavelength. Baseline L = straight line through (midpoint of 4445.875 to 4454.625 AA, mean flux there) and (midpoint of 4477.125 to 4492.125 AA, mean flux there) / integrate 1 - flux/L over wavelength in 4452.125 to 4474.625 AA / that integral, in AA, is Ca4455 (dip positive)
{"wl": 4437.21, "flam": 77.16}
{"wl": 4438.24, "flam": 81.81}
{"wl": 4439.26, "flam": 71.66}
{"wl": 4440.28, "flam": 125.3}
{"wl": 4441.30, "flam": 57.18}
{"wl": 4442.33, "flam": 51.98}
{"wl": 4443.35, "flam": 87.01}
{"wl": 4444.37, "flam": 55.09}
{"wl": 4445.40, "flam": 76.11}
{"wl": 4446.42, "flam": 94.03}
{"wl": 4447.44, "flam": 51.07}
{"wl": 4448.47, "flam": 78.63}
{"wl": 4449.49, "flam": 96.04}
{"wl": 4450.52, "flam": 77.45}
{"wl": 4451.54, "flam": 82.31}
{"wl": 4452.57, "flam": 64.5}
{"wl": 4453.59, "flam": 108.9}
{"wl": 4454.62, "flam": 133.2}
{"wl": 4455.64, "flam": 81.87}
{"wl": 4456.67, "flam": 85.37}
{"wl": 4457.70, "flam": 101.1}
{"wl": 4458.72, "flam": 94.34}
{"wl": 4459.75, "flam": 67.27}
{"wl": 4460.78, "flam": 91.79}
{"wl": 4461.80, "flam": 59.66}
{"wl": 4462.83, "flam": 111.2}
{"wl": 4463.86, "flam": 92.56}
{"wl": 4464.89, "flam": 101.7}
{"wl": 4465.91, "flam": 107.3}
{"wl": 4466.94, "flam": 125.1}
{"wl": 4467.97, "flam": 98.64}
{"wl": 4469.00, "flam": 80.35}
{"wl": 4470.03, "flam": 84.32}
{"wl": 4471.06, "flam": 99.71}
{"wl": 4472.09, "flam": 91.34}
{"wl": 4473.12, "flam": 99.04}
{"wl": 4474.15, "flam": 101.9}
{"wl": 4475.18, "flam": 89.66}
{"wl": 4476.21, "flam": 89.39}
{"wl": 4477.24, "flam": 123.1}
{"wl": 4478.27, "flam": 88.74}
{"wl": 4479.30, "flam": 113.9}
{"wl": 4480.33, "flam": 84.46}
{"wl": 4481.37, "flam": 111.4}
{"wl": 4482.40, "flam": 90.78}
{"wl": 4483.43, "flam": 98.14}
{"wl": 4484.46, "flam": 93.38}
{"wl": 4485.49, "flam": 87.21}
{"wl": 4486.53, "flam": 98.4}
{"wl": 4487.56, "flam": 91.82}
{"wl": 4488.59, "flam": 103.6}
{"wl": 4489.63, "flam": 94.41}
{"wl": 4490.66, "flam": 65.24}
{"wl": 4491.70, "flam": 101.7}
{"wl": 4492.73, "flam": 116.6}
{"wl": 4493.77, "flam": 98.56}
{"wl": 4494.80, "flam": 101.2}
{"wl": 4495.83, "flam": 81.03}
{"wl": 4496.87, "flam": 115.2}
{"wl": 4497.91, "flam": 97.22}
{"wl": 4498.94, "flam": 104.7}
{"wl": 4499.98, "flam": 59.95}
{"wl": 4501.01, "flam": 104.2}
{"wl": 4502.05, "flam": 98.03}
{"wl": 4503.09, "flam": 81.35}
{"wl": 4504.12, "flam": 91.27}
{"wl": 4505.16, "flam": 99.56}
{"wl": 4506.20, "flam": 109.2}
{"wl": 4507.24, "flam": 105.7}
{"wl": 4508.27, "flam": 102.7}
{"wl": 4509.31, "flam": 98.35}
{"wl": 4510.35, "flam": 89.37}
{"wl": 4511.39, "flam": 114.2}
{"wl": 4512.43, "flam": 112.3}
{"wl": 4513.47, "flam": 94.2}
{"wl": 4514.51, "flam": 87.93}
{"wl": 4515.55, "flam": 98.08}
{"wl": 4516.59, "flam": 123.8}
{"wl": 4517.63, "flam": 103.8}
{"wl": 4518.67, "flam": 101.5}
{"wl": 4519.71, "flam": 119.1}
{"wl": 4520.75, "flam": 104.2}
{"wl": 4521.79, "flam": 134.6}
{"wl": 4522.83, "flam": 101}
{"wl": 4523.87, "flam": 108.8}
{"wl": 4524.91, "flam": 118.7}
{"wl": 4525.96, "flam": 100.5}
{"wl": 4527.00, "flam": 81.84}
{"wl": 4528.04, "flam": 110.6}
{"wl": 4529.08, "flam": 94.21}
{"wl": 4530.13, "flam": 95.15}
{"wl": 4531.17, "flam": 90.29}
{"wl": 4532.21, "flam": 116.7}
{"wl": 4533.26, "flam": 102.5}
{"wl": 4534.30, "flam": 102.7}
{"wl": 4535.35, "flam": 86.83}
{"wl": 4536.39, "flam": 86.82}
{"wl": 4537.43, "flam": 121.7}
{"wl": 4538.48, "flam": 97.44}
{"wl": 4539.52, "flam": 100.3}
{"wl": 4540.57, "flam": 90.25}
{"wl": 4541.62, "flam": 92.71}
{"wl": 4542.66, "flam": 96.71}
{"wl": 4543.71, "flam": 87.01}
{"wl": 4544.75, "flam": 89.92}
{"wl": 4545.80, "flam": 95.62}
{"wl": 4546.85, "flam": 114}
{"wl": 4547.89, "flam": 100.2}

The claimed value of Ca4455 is -1.48 AA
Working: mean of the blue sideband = 84.7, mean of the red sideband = 95.6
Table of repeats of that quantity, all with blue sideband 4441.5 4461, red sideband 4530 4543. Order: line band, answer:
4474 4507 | -2.41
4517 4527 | -1.36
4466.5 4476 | -1.10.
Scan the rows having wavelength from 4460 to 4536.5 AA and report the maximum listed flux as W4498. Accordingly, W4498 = 134.6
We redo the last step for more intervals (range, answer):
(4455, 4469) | 125.1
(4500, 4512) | 114.2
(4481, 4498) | 116.6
